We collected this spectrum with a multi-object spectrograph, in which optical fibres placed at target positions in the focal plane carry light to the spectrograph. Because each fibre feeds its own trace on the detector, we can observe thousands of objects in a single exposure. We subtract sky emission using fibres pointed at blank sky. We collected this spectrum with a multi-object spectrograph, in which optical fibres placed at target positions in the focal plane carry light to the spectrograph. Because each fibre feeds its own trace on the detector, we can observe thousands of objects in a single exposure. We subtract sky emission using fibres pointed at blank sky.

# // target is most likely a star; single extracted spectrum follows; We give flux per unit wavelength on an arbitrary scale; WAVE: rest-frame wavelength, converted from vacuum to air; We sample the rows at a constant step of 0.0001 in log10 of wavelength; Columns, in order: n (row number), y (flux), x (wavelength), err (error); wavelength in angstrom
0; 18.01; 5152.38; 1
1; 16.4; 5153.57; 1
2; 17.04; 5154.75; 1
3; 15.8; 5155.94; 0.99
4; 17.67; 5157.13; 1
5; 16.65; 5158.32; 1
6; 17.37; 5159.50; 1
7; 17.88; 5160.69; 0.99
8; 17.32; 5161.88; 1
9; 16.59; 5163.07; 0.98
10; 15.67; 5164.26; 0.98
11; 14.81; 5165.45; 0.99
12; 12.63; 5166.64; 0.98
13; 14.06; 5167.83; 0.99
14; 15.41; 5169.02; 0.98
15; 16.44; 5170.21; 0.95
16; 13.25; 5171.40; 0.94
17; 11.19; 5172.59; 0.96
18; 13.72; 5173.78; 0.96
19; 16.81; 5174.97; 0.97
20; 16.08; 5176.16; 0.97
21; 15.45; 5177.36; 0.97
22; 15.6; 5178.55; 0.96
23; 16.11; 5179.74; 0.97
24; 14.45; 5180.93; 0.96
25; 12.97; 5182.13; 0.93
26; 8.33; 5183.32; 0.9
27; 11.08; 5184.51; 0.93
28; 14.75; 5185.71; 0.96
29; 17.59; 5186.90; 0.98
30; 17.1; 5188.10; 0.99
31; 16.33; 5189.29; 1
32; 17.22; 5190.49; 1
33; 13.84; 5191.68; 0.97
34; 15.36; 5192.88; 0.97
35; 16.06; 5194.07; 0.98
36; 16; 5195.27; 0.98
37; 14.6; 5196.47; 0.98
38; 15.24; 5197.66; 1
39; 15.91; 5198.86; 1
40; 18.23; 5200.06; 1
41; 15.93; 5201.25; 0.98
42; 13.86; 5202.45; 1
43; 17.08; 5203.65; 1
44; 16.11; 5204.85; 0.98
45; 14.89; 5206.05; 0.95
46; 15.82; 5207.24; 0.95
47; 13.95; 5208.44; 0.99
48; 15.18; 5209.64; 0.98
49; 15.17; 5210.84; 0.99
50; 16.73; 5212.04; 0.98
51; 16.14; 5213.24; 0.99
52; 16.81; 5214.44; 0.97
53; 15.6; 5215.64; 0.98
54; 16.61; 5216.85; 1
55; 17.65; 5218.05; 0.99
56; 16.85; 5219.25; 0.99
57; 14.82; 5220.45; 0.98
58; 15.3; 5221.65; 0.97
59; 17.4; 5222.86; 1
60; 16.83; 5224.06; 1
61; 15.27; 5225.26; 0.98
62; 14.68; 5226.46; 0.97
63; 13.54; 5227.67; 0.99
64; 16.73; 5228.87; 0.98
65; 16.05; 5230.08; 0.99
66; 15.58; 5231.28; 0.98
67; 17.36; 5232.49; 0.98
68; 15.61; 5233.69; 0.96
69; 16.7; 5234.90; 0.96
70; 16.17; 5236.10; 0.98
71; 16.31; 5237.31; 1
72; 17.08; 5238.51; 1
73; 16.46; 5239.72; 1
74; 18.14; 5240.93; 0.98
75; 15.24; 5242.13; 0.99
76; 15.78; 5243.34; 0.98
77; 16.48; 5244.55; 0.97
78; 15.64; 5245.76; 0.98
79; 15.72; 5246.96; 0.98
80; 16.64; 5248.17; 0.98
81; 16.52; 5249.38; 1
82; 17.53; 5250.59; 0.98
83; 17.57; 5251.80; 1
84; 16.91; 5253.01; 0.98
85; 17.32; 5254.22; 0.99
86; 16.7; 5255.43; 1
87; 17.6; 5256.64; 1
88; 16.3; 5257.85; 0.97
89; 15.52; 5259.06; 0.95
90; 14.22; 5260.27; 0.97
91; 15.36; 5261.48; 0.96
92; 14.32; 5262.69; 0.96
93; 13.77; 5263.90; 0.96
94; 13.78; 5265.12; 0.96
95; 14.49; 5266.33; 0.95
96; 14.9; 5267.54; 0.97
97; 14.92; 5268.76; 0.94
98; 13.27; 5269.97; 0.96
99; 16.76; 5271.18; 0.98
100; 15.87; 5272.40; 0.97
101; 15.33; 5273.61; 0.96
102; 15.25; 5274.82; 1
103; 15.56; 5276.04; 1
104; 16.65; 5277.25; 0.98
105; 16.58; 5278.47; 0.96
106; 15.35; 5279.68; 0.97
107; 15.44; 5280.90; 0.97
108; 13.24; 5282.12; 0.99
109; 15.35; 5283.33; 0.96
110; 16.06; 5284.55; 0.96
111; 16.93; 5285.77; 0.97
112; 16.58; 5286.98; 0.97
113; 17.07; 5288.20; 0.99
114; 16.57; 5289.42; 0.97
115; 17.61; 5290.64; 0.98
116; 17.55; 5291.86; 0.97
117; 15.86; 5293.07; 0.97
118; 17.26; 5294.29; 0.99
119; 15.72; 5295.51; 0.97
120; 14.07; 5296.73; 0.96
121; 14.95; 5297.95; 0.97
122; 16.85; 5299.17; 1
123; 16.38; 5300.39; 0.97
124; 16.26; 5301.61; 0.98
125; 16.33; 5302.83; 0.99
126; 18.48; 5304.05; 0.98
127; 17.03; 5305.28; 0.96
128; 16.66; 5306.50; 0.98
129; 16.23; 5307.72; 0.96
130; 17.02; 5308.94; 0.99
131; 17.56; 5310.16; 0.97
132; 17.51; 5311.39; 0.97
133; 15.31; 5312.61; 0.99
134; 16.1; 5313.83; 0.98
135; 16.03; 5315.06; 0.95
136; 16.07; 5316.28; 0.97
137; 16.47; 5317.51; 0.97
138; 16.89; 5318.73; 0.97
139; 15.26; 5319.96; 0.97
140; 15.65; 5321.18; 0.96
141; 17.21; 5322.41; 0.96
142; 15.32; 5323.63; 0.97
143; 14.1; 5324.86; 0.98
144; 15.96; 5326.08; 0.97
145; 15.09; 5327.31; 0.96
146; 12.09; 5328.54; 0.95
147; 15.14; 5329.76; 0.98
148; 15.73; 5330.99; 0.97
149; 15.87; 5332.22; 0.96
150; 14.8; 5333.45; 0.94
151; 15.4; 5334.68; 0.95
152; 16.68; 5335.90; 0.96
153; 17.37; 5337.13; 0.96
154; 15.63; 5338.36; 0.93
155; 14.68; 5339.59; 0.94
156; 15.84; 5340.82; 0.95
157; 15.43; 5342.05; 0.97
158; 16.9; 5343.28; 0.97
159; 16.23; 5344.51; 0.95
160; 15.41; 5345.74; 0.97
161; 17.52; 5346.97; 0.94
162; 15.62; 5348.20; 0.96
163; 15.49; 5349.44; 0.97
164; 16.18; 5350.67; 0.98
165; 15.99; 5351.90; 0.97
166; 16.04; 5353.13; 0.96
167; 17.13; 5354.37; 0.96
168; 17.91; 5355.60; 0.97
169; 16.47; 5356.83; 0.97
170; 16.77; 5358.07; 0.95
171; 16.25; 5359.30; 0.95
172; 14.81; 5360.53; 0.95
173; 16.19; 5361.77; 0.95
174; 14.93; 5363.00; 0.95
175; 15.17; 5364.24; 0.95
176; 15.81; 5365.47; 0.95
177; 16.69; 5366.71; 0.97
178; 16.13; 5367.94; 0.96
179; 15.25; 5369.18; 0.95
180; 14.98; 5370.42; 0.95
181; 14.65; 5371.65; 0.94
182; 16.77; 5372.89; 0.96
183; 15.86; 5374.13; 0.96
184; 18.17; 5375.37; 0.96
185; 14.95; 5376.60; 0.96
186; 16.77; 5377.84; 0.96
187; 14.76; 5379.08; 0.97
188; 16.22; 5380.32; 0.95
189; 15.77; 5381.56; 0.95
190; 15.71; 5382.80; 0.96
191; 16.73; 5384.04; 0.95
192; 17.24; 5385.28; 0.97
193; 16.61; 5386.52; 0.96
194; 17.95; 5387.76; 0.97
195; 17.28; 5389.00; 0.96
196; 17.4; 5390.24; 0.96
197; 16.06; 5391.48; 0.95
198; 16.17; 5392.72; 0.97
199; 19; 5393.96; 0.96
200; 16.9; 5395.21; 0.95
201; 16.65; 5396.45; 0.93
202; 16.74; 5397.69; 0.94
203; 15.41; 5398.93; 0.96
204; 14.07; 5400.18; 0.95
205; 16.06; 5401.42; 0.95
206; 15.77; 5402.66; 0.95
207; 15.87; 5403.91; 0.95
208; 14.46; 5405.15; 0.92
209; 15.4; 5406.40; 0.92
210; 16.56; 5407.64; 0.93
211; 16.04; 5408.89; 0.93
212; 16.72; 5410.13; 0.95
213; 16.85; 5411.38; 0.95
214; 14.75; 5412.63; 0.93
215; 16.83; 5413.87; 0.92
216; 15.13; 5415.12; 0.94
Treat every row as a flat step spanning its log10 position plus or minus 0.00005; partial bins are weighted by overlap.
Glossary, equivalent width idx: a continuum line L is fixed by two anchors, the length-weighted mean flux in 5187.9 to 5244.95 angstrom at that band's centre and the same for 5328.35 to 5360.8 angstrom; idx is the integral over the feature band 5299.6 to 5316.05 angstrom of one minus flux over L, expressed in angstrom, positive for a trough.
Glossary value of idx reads -0.7 angstrom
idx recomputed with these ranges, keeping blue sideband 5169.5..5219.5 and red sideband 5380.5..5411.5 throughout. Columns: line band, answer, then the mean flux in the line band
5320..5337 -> 0.69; 15.4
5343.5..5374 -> 0.28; 16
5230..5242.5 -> -0.74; 16.5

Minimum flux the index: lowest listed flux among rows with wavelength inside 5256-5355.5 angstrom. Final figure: 12.09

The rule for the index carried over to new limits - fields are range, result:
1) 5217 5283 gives 13.24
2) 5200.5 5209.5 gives 13.86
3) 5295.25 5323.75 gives 14.07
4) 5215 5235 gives 13.54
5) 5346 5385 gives 14.65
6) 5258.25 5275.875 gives 13.27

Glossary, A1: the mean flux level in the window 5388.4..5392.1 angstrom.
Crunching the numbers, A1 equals 16.9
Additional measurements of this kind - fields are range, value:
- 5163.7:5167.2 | 14.4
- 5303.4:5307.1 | 17.4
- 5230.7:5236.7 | 16.3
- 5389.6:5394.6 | 17.2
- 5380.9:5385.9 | 16.4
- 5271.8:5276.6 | 15.5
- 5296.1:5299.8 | 15.3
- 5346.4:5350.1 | 16.2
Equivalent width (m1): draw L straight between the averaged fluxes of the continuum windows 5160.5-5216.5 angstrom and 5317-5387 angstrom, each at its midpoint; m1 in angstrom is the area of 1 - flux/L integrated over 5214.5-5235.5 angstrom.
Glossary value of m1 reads -0.9 angstrom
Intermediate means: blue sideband 15.2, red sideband 15.9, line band 16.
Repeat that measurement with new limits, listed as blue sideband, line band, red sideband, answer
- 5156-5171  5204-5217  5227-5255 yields 0.4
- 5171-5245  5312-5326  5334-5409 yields 0.1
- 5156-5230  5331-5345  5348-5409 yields 0.1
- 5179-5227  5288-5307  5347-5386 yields -0.8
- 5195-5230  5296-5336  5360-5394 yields 0.2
